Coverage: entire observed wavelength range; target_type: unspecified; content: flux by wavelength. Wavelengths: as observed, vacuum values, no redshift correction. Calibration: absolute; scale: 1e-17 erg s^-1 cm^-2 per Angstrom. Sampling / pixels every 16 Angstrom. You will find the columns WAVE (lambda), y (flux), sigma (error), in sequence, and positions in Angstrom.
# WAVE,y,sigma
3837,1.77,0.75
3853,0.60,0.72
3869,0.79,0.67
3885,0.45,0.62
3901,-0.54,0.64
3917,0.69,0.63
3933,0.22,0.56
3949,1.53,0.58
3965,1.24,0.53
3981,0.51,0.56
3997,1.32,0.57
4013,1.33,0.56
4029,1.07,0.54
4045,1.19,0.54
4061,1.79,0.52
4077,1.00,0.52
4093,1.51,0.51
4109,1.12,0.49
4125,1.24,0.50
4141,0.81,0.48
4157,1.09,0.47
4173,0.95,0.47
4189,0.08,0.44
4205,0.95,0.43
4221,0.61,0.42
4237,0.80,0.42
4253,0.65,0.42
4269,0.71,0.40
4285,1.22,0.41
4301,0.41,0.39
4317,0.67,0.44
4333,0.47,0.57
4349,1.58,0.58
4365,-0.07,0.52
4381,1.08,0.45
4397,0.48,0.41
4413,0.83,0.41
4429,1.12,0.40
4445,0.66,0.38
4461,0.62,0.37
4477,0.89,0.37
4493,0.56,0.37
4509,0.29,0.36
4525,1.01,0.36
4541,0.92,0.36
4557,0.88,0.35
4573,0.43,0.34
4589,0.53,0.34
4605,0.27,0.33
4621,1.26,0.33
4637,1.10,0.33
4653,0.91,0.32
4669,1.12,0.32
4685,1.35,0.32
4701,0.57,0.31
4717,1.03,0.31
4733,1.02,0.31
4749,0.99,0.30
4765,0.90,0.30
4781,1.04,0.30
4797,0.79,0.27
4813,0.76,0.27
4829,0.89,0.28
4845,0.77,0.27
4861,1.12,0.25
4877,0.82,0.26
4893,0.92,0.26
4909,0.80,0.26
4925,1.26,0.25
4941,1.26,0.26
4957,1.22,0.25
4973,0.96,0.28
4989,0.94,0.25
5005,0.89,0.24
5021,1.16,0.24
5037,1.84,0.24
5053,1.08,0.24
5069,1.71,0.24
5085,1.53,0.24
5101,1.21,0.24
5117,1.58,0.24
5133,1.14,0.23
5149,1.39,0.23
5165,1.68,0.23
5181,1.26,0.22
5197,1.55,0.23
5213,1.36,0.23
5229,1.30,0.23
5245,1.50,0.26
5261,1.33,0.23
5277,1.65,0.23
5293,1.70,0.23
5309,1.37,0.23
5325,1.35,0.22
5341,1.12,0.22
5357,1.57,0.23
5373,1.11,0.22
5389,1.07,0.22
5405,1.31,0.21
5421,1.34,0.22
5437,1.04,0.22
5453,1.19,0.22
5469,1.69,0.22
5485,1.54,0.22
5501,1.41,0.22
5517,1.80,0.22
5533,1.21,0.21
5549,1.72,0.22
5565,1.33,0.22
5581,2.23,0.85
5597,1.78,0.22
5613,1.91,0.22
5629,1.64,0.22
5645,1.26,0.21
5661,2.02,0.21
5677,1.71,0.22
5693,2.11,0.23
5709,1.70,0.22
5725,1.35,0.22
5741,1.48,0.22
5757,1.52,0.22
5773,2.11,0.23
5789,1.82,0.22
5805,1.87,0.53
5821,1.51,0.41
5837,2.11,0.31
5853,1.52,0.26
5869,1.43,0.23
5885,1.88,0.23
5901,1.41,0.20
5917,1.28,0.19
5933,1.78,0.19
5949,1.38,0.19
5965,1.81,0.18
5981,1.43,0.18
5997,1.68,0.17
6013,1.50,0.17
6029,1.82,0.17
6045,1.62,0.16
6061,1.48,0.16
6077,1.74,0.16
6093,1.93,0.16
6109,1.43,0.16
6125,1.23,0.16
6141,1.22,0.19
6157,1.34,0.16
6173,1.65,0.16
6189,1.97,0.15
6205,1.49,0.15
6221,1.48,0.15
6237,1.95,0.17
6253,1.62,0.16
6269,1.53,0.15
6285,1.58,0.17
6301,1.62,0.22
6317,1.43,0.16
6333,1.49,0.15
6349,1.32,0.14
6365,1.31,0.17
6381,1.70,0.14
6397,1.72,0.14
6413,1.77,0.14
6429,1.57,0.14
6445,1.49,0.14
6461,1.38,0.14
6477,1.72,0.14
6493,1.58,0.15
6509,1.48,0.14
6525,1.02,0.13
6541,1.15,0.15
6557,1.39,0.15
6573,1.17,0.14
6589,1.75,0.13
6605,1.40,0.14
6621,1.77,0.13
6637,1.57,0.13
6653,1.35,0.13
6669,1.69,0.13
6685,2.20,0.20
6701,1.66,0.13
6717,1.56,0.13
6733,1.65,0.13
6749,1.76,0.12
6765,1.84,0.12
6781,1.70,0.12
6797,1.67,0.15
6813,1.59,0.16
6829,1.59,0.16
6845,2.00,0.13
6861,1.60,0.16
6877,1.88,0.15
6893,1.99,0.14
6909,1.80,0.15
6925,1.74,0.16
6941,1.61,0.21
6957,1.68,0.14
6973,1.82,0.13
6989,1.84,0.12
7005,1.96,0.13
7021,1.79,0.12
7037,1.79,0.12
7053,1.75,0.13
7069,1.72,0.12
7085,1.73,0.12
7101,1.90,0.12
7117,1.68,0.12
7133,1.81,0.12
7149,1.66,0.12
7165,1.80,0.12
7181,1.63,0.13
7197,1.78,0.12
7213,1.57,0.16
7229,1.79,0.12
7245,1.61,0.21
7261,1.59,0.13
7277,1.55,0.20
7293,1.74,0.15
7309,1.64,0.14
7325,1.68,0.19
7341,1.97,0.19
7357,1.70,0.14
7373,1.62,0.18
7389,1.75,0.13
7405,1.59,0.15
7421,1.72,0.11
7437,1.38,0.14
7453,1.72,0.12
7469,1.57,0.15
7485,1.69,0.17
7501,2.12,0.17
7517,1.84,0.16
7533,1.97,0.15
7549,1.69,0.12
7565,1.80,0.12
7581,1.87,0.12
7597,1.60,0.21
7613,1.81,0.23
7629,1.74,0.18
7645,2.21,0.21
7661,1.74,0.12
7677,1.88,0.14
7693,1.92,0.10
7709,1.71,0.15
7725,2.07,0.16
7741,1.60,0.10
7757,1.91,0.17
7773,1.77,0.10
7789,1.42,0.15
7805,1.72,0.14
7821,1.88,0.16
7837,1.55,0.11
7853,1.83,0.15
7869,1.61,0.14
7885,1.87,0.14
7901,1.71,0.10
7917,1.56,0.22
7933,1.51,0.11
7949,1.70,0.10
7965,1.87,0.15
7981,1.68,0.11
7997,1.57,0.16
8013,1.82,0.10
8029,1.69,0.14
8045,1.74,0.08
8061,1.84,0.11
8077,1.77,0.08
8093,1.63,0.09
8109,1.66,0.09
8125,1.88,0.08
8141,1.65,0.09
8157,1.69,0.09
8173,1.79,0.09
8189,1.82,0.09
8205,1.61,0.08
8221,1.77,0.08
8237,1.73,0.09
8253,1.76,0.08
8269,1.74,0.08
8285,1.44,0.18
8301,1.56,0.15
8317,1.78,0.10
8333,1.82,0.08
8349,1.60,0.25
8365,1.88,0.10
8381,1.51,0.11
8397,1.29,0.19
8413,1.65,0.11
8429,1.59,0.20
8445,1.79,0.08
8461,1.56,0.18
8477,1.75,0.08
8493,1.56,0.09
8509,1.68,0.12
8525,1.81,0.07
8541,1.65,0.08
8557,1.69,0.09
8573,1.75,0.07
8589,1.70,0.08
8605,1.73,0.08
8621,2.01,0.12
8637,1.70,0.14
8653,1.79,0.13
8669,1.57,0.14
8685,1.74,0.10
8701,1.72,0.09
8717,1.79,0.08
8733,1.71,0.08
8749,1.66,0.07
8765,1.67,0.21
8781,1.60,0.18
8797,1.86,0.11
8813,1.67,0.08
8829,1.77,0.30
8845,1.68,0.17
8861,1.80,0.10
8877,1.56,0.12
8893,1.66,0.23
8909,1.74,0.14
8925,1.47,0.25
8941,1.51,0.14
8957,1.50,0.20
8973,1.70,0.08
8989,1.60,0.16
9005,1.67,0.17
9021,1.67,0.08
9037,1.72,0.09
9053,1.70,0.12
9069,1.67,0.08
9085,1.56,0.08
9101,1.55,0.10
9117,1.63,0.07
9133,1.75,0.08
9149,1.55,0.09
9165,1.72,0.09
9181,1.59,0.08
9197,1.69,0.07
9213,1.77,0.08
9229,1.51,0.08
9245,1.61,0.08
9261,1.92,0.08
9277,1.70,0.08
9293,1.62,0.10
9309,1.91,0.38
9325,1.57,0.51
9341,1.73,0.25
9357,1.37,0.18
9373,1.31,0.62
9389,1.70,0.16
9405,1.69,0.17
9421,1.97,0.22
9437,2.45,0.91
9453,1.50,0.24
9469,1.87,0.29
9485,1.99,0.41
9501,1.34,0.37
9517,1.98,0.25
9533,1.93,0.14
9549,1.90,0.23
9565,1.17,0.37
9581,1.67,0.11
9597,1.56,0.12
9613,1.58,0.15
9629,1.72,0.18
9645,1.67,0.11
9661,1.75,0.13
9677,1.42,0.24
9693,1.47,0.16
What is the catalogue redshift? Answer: 0.262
